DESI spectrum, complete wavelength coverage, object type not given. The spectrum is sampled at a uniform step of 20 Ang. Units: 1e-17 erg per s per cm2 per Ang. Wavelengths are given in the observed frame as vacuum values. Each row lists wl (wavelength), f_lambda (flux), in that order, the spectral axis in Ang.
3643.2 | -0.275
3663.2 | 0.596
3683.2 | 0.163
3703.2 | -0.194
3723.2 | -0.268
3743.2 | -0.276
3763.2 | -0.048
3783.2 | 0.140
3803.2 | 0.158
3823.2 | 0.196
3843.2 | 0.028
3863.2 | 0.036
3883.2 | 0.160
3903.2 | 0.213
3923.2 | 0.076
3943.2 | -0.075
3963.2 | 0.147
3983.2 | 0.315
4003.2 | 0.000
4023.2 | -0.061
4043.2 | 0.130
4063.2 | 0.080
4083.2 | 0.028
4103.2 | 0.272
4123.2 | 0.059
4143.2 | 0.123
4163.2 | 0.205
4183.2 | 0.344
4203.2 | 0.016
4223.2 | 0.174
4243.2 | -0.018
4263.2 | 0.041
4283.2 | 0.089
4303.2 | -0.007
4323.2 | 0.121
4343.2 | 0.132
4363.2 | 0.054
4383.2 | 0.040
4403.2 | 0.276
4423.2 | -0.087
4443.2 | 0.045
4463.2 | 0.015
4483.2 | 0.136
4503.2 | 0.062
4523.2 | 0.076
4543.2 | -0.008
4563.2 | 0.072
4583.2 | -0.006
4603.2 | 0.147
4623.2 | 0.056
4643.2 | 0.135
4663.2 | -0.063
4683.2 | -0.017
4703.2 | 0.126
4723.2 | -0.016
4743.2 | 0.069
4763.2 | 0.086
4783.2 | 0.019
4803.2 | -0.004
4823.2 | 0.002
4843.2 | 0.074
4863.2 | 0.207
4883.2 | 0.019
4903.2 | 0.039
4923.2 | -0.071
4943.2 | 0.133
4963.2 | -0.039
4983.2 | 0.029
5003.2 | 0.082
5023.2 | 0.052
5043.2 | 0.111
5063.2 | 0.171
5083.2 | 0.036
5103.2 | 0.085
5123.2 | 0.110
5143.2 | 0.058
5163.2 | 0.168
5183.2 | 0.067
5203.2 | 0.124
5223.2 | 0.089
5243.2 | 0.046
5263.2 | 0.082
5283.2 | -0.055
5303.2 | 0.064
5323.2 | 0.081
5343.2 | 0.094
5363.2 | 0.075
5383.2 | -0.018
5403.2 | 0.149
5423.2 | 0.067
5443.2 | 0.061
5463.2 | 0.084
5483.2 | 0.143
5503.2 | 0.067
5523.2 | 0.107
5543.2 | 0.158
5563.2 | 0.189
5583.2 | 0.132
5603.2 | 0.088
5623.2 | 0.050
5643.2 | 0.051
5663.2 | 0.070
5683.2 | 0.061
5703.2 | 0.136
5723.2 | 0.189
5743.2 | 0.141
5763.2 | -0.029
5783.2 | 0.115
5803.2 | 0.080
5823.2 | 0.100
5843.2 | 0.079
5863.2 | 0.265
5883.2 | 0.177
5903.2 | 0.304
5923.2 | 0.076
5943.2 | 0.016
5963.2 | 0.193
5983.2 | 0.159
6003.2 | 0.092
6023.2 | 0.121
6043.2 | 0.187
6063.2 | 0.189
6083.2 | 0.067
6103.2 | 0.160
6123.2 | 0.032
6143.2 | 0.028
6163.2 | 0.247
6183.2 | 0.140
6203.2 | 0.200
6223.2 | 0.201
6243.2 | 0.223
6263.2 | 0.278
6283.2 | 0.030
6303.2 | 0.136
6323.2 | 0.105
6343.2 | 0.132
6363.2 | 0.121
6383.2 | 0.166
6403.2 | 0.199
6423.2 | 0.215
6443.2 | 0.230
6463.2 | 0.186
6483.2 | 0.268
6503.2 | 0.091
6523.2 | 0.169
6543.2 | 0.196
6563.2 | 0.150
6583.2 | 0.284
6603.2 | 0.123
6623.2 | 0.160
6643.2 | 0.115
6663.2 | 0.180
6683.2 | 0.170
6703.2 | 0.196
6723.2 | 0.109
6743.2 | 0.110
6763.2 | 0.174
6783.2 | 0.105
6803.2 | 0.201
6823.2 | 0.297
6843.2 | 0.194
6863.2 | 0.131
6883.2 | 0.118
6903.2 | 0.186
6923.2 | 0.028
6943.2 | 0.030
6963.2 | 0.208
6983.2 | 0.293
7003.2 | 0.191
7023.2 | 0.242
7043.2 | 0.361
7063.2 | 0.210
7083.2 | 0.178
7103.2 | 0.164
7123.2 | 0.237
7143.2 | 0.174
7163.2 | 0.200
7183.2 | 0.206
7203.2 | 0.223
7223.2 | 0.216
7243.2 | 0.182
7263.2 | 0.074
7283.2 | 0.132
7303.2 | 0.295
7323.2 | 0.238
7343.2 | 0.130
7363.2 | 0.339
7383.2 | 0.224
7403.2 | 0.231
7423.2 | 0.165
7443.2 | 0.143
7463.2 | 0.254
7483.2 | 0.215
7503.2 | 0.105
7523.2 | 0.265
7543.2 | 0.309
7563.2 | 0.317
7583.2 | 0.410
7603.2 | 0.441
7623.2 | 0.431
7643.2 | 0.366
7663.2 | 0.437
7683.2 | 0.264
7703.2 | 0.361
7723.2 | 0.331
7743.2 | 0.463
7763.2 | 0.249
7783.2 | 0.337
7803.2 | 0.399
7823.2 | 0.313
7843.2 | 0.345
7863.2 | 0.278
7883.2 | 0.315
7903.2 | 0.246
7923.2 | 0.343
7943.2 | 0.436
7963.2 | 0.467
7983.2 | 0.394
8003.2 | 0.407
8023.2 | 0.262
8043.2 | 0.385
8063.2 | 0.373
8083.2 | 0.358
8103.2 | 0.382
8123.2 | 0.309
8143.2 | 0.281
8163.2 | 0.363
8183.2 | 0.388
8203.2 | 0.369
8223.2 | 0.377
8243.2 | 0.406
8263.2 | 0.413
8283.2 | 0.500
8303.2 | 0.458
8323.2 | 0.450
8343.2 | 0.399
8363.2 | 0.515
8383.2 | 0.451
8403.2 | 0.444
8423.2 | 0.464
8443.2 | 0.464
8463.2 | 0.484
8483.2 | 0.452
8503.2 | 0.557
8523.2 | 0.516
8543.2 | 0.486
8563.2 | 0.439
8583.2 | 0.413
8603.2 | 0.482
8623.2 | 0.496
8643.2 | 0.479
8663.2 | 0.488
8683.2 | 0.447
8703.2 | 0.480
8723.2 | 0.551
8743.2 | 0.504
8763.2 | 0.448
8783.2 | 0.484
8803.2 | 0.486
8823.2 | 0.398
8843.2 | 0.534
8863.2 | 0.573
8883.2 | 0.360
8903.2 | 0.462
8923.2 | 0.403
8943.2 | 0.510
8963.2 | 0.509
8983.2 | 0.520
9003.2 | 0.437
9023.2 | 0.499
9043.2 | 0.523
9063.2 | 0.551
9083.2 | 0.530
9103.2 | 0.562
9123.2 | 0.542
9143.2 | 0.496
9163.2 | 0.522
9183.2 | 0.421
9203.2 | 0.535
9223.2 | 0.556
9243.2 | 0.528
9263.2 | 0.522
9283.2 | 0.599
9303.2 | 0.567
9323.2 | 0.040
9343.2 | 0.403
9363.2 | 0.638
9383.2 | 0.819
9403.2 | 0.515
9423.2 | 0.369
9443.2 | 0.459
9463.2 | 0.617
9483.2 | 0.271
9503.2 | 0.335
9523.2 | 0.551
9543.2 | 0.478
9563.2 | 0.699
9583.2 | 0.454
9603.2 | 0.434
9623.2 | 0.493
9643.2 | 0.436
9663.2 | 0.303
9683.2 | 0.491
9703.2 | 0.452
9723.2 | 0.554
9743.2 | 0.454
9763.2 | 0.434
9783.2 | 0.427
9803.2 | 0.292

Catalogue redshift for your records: 0.89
